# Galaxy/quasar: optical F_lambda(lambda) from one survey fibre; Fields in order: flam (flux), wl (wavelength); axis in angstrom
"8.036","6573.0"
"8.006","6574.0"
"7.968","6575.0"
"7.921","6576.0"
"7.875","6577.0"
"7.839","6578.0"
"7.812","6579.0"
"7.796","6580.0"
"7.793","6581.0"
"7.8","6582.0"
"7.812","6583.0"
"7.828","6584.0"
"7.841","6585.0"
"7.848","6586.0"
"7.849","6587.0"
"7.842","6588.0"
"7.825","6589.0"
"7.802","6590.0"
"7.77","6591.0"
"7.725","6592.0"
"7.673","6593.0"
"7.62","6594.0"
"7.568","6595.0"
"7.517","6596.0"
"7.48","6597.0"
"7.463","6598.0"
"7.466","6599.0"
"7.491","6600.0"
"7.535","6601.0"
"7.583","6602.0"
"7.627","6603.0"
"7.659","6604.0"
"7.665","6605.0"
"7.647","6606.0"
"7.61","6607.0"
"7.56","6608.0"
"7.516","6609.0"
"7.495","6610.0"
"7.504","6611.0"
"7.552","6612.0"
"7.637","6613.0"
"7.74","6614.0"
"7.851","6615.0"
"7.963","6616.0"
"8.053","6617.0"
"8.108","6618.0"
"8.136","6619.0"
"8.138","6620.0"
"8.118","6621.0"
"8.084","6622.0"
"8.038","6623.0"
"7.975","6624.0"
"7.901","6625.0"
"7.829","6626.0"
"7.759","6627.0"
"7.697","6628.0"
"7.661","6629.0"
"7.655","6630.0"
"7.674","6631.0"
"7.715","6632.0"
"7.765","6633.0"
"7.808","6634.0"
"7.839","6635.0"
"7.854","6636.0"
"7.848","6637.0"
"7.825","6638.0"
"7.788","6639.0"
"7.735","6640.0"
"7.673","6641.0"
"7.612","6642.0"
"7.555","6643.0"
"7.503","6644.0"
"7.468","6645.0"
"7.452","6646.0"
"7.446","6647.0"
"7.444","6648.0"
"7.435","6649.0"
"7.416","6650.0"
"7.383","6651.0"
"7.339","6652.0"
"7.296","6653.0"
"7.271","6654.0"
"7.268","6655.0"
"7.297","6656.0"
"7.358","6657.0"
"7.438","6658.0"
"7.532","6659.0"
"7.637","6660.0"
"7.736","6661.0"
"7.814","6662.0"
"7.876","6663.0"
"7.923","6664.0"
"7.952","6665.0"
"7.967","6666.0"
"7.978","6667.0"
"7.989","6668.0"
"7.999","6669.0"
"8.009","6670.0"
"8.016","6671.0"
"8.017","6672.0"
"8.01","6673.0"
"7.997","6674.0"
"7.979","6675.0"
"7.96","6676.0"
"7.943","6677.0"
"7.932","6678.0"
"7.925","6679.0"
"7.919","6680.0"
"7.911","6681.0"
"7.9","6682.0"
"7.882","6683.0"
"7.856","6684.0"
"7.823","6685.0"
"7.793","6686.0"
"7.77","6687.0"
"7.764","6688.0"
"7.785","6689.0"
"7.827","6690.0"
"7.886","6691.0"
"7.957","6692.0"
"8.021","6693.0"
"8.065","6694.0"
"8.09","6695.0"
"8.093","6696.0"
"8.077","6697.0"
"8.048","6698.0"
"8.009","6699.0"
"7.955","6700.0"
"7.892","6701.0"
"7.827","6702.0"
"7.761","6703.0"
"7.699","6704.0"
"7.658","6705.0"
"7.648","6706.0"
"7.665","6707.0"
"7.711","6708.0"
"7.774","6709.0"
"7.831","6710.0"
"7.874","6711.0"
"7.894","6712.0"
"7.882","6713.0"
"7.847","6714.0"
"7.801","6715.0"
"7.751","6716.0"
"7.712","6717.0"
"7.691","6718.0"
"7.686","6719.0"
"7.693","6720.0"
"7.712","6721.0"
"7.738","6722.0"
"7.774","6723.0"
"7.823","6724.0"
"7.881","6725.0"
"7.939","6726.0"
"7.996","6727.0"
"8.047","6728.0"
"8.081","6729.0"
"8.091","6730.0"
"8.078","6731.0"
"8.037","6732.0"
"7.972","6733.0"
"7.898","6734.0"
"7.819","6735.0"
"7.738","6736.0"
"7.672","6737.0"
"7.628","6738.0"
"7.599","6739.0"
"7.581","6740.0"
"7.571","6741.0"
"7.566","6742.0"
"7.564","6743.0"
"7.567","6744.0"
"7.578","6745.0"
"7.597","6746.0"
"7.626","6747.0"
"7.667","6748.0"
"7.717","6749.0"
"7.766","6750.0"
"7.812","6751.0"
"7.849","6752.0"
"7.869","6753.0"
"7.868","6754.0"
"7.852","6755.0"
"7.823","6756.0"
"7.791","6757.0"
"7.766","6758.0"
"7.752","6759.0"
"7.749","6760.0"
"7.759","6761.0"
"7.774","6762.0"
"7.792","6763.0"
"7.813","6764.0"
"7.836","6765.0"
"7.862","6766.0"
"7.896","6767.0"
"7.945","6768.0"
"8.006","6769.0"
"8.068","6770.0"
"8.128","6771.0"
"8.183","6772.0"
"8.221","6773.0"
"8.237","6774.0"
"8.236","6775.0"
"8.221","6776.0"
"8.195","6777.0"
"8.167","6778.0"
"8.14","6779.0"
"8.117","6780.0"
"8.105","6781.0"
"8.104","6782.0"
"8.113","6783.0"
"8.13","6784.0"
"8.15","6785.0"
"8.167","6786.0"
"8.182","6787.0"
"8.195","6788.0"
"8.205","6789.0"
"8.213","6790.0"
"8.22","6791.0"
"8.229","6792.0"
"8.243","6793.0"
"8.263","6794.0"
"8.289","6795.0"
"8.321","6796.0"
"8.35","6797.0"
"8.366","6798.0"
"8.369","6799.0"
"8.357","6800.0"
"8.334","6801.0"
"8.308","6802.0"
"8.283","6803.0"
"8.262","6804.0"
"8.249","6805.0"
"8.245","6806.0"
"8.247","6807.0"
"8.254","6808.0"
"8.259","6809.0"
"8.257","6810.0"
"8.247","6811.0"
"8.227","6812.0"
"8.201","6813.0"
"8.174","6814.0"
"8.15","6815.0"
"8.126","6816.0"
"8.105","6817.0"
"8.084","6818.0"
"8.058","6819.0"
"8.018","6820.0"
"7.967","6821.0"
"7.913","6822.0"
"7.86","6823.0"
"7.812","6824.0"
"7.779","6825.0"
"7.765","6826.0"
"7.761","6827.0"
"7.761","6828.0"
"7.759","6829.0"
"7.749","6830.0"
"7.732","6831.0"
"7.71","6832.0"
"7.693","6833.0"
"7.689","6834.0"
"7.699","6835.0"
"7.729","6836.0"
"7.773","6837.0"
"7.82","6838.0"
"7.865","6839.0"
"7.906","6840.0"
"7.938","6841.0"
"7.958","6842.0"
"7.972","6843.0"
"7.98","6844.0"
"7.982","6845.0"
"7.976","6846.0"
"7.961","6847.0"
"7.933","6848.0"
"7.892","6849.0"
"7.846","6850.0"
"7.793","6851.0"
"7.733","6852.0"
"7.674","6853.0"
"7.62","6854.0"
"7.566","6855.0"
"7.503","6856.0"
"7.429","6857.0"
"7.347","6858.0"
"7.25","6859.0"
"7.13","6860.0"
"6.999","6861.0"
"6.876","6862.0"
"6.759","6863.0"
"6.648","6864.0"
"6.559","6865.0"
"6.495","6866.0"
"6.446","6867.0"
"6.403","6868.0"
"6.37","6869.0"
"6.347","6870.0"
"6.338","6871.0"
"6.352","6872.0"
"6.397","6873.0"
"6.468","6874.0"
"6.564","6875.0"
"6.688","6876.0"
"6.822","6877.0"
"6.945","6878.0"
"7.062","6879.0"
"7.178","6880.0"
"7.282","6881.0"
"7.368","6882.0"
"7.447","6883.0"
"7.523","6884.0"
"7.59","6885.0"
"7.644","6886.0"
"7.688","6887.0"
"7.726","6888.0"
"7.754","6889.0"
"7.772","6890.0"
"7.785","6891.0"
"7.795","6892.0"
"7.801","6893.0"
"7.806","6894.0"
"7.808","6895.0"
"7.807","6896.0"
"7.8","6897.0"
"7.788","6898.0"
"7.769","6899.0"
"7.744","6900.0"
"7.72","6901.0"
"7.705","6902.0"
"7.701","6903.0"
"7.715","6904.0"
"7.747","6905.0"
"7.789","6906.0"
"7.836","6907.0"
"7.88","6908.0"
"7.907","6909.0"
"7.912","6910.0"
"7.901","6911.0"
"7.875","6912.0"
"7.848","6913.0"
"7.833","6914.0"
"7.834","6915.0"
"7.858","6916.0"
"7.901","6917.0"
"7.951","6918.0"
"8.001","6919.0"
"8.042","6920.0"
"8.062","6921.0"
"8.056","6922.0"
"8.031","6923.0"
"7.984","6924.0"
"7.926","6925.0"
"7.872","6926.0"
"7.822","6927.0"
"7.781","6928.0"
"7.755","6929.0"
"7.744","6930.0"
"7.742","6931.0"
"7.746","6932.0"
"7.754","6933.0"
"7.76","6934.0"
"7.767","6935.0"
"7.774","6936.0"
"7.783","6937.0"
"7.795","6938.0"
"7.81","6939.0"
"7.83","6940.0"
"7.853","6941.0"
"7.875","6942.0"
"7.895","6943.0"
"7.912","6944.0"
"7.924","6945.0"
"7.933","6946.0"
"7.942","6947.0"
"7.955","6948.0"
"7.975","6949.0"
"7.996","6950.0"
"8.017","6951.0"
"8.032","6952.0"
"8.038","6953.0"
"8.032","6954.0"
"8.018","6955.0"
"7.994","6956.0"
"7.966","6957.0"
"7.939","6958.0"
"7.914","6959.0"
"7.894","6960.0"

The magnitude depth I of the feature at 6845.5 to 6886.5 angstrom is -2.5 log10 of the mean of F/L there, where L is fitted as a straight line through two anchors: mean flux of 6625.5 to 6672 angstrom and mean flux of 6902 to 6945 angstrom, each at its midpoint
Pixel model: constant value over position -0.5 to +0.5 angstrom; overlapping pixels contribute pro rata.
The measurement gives 0.10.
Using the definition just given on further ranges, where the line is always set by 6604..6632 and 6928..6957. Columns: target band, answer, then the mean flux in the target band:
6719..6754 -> 0.01 mag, 7.78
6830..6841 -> 0.01 mag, 7.77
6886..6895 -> 0.01 mag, 7.76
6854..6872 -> 0.15 mag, 6.86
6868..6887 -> 0.14 mag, 6.92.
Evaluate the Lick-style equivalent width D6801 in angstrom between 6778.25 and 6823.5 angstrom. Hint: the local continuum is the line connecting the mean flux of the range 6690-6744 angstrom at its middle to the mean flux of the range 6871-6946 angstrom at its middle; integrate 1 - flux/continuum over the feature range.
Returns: -2.5 angstrom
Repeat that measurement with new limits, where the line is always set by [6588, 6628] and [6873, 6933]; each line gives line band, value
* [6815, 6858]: -0.8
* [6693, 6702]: -0.4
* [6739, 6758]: 0.0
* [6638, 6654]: 0.5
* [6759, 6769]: -0.2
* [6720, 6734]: -0.4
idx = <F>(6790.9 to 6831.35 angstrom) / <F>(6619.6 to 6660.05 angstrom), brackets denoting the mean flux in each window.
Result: 1.06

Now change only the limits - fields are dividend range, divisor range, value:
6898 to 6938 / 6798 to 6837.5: 0.98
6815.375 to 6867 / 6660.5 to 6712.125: 0.97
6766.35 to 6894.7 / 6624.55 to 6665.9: 1.02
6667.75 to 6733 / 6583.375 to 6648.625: 1.02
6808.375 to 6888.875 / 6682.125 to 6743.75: 0.96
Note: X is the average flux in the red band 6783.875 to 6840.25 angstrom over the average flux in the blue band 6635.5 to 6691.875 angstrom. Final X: 1.04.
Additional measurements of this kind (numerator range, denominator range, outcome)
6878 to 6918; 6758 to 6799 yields 0.95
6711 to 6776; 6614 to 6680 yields 1.01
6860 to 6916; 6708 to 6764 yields 0.94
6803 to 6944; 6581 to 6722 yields 0.99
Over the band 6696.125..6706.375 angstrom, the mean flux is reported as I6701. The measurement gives 7.87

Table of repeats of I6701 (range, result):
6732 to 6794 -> 7.92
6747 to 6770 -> 7.82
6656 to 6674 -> 7.83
